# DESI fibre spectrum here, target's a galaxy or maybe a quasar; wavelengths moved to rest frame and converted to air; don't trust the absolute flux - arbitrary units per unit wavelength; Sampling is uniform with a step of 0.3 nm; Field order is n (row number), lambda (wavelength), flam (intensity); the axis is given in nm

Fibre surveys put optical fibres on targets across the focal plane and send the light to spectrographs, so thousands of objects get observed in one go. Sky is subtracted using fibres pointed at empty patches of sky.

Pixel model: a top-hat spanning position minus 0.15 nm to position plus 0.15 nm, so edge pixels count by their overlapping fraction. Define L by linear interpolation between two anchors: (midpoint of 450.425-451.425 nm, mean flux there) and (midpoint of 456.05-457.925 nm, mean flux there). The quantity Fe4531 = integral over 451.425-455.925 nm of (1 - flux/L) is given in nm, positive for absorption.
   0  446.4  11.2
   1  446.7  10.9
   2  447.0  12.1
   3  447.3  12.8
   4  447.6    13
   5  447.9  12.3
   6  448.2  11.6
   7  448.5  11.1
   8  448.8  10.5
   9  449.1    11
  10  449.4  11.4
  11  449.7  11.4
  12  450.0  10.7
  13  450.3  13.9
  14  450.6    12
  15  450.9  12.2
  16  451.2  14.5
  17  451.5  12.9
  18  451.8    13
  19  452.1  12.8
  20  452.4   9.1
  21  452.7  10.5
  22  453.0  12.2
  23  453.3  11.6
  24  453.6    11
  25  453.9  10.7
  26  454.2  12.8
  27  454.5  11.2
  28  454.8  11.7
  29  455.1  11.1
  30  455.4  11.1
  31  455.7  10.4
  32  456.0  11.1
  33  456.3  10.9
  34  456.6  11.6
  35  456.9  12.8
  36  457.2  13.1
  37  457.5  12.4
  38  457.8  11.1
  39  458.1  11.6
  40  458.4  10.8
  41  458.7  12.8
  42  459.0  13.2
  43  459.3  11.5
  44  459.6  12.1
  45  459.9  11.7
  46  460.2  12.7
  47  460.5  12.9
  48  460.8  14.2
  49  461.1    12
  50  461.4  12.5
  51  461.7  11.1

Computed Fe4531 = 0.38 nm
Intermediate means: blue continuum 12.9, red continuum 11.9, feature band 11.4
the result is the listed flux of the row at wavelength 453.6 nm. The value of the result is 11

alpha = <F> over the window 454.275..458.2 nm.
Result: 11.6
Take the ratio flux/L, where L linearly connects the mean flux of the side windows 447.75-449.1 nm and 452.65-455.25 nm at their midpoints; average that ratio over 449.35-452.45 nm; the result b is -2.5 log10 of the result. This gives -0.08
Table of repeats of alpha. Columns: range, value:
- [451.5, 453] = 11.6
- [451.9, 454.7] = 11.4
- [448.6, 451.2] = 11.8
